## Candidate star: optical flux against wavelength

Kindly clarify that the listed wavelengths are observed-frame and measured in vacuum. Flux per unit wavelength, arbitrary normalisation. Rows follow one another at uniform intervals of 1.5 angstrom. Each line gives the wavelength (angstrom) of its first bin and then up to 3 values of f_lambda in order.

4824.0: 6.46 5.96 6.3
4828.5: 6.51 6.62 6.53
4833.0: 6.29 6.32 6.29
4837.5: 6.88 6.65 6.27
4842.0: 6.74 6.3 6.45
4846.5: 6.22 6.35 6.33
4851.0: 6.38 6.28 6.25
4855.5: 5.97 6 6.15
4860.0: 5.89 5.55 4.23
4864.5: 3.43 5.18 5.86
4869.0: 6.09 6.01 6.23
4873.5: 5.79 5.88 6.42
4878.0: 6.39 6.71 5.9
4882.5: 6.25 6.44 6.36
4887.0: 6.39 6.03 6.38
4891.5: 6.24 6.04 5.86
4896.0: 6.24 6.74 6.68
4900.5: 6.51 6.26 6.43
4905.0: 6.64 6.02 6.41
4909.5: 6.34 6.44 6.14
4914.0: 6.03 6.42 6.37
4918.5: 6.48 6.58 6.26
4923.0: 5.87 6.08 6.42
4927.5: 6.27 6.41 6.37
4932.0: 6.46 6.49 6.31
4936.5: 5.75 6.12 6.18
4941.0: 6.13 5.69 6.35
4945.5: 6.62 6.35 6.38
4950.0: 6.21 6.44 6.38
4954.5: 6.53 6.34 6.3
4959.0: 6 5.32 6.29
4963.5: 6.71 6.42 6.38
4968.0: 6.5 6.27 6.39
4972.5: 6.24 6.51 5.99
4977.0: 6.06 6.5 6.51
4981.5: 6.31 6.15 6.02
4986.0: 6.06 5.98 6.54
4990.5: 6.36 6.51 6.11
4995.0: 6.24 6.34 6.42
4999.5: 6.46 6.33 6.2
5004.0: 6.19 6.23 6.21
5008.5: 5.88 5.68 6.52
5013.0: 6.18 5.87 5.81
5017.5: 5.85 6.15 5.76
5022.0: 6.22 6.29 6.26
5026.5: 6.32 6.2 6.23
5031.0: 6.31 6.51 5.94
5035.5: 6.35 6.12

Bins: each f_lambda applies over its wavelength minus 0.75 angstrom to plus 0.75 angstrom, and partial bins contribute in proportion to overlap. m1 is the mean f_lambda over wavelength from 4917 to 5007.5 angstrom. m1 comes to 6.28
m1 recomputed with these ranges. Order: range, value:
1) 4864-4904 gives 6.12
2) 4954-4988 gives 6.25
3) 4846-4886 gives 5.94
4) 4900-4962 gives 6.27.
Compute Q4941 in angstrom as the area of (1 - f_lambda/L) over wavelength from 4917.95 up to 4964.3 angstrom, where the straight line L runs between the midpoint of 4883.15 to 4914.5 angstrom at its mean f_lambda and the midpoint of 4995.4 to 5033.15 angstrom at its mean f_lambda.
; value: 0.0 angstrom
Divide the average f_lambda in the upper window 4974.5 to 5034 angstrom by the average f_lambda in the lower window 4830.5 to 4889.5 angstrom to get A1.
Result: 1.02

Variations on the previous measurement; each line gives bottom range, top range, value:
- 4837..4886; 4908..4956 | 1.04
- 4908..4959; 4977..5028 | 0.99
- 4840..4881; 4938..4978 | 1.05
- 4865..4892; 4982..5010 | 1.02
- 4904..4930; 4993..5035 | 0.98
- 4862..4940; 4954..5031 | 1.01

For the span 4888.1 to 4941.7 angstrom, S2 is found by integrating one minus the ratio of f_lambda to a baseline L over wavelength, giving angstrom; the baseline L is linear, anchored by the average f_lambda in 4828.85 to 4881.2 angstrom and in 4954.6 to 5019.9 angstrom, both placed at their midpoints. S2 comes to -1.3 angstrom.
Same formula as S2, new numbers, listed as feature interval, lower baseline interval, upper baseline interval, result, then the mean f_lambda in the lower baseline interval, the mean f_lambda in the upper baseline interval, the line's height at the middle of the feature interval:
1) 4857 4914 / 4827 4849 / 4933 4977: 2.72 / 6.45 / 6.26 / 6.37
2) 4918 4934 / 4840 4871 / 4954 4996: -0.56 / 5.9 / 6.27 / 6.12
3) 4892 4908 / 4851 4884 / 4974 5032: -1.09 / 5.86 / 6.2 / 5.94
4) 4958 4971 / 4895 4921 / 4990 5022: 0.02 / 6.39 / 6.16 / 6.26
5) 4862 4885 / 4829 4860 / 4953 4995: 1.97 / 6.35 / 6.27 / 6.33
